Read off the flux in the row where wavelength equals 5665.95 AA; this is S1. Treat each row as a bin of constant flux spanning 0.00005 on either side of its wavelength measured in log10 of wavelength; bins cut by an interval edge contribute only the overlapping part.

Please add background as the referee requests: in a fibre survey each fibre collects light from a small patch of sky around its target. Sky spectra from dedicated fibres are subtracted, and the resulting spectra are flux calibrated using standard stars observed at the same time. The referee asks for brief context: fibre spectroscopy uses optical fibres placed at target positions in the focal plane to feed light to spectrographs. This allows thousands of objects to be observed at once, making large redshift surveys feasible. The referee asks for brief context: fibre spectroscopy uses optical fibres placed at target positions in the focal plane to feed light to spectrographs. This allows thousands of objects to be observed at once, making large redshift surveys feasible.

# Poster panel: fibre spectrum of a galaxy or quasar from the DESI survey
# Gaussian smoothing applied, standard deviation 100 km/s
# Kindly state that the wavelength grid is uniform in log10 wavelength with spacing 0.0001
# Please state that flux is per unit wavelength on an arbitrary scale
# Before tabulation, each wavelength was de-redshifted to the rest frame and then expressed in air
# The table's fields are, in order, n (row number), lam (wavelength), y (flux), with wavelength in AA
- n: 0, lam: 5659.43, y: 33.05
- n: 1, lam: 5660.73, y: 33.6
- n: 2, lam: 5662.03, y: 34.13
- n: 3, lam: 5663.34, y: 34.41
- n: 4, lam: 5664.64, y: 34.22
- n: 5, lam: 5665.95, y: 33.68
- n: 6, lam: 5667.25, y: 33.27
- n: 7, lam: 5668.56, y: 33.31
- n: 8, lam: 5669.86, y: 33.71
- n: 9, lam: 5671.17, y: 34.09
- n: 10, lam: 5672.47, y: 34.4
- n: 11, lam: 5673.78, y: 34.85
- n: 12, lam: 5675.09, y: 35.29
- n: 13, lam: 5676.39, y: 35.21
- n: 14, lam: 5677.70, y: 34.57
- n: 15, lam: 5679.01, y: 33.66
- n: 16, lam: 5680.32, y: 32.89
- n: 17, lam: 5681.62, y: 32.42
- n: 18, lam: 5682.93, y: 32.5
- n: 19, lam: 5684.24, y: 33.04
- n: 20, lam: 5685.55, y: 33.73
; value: 33.68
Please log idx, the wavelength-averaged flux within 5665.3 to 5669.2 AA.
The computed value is 33.4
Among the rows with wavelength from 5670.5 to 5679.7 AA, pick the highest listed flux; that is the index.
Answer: 35.29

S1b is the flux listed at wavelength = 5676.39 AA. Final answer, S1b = 35.21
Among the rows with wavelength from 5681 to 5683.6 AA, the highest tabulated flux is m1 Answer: 32.5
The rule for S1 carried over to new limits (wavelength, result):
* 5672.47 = 34.4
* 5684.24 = 33.04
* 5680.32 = 32.89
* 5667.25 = 33.27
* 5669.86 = 33.71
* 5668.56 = 33.31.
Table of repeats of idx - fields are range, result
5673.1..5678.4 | 34.9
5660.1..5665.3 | 34.1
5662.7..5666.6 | 34.1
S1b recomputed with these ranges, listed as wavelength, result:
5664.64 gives 34.22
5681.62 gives 32.42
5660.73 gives 33.6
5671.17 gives 34.09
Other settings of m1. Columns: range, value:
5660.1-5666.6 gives 34.41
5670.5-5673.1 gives 34.4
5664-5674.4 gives 34.85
